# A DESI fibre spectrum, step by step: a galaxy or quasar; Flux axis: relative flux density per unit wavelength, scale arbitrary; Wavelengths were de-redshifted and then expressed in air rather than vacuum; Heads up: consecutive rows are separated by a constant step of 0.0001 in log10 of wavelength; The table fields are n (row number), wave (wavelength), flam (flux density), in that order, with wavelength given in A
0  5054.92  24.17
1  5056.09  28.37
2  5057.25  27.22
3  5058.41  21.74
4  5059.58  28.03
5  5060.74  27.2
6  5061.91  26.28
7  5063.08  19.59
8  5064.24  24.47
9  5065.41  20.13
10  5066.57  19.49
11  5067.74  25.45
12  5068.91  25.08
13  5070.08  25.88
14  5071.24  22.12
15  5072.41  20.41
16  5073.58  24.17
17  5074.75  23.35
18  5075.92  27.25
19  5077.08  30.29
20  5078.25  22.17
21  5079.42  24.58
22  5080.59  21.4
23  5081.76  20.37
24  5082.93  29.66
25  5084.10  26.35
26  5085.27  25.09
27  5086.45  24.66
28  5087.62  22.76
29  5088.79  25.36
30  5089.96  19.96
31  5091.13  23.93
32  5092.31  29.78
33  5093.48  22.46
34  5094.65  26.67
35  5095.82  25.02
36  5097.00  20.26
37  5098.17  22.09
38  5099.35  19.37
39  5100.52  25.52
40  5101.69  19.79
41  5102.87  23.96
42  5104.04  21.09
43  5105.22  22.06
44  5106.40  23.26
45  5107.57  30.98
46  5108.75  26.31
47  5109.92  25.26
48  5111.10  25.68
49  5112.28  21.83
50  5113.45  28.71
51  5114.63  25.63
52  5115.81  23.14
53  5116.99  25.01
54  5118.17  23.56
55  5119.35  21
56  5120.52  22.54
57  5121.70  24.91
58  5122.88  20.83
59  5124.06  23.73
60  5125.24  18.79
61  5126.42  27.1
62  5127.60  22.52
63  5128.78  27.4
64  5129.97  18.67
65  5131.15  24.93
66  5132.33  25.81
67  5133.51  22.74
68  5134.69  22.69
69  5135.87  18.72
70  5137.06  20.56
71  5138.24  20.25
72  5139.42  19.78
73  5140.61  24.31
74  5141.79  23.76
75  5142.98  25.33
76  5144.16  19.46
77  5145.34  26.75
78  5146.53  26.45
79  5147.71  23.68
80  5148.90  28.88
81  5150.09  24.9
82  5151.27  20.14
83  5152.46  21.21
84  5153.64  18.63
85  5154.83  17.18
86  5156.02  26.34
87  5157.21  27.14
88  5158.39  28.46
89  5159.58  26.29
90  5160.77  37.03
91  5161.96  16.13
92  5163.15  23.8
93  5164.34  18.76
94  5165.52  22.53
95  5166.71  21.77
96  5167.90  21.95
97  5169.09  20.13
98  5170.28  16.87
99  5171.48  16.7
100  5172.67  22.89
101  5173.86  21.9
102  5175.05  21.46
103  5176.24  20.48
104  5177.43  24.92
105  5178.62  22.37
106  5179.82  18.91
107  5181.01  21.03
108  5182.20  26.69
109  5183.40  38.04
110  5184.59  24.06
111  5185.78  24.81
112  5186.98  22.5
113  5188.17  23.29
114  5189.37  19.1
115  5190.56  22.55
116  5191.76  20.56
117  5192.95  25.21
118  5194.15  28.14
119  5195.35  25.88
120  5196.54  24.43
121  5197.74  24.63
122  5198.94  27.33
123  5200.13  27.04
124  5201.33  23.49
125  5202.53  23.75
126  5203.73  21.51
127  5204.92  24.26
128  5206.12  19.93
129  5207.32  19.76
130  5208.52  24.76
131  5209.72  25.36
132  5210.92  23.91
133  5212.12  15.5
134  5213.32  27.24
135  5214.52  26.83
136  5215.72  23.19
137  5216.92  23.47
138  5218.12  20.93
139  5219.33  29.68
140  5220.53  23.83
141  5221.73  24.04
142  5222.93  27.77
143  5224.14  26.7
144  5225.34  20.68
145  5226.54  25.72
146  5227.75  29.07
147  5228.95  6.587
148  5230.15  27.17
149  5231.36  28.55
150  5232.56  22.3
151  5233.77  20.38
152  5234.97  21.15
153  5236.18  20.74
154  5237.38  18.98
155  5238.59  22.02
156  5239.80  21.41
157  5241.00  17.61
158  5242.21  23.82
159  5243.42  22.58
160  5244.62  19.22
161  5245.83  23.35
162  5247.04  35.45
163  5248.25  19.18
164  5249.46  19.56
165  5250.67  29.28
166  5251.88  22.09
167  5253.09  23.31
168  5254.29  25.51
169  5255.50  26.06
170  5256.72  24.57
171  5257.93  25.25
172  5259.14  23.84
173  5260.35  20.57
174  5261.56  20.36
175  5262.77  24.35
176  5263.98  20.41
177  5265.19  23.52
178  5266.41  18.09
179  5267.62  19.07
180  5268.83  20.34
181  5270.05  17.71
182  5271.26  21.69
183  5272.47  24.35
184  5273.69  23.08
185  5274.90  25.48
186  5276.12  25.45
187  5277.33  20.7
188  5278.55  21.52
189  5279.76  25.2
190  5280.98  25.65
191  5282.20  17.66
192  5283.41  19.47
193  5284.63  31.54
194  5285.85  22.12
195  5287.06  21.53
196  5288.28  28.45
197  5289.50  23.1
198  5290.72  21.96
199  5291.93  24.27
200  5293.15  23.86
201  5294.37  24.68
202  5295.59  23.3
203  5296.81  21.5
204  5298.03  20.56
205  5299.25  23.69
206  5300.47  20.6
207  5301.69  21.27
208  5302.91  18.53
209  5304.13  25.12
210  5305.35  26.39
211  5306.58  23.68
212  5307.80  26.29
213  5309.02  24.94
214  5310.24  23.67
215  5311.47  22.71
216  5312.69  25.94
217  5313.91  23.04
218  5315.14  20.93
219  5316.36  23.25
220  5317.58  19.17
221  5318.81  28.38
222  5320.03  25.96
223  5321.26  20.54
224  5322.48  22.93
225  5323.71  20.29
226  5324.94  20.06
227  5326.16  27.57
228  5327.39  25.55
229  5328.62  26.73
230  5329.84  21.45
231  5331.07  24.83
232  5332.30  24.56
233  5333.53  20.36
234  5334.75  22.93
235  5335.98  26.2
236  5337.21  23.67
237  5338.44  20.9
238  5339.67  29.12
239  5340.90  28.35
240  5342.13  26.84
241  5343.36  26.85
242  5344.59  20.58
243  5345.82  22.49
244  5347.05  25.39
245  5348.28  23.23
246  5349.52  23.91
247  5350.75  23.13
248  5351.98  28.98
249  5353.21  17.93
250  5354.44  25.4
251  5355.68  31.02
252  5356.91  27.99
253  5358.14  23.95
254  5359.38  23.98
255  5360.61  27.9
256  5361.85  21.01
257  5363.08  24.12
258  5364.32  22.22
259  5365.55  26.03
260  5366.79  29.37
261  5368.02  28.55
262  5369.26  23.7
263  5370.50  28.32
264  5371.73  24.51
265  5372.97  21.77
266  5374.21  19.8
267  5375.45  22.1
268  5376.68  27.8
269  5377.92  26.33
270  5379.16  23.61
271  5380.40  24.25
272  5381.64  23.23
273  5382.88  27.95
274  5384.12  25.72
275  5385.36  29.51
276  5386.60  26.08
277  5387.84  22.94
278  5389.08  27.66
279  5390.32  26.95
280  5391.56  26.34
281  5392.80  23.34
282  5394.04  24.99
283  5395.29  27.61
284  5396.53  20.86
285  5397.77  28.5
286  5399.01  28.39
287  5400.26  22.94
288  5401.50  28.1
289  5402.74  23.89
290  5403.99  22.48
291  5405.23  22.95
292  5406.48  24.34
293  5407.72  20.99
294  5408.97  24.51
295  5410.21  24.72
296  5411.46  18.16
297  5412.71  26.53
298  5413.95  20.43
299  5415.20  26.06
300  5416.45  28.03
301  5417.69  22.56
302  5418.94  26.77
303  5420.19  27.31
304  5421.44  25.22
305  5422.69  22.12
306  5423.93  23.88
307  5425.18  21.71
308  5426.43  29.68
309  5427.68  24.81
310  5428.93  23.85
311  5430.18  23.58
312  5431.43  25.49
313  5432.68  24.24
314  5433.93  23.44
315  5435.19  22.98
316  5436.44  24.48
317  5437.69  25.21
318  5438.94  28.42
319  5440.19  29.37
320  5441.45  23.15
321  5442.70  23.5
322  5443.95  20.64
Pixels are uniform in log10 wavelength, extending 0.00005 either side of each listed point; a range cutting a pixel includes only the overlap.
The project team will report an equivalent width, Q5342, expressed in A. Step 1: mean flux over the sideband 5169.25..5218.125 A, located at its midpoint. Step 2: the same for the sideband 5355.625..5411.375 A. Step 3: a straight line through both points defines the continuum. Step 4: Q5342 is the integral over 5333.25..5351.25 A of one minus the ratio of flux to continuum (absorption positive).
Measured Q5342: 0.2 A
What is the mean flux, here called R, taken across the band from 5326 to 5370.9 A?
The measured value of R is 25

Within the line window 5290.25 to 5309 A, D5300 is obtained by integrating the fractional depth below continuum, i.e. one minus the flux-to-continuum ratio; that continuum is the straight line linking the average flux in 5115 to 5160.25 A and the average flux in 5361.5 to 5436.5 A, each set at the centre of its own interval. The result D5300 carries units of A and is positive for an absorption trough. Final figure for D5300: 0.84 A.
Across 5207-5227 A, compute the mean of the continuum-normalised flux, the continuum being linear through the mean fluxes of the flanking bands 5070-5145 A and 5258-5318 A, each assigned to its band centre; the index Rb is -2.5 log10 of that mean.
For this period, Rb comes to -0.046 mag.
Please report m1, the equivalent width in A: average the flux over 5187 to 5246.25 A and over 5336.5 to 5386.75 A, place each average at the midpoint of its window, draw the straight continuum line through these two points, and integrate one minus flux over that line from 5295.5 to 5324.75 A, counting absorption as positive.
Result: 1.7 A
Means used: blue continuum 23.2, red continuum 25.1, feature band 23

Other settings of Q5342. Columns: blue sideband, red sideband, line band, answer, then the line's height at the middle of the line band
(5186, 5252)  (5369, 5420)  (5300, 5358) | 0.5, 24.3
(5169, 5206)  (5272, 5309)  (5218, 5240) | 0.3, 23.4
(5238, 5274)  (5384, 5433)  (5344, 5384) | -0.9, 24.2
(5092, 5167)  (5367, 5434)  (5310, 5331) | 0.9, 24.5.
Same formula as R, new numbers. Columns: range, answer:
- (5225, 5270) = 22.4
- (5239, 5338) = 23.1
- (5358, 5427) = 24.9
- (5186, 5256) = 23.4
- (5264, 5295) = 22.8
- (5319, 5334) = 23.6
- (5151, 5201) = 23.3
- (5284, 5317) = 23.6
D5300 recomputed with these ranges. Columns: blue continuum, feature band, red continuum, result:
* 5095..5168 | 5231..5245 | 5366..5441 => 1.5 A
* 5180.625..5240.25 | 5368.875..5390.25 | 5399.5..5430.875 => -0.8 A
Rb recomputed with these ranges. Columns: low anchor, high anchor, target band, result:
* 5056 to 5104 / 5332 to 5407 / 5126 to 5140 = 0.077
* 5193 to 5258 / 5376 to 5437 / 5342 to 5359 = -0.013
